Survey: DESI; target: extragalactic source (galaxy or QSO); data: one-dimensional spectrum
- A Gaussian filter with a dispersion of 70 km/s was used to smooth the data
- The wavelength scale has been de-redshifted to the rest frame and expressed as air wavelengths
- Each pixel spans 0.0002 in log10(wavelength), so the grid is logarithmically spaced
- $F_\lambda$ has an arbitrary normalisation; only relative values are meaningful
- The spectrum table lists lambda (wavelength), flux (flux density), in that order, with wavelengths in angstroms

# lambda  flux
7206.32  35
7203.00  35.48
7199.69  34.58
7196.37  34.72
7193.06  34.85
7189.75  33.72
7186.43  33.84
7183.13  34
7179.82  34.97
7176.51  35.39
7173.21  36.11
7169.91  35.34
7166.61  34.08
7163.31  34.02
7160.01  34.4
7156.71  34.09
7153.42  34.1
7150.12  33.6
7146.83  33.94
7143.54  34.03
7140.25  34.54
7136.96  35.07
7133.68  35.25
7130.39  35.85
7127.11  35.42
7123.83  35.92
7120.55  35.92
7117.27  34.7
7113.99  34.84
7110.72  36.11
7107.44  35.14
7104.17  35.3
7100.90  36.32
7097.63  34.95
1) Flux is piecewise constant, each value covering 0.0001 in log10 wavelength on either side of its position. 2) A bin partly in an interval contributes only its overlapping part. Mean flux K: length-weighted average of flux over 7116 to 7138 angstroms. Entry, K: 35.5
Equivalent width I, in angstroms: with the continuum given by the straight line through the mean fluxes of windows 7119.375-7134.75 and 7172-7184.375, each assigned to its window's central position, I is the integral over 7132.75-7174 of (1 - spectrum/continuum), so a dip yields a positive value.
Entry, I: 1.1 angstroms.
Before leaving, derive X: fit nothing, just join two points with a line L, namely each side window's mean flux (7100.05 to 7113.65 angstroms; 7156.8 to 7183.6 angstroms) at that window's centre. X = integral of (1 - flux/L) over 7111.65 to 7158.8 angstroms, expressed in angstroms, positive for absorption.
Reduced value 0.6 angstroms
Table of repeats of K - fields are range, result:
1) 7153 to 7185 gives 34.7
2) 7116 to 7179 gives 34.8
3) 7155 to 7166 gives 34.2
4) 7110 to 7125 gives 35.4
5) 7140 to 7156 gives 34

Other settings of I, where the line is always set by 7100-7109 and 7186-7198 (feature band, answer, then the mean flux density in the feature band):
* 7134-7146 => 0.2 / 34.6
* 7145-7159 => 0.4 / 33.9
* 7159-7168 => 0.1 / 34.1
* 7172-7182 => -0.2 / 35.4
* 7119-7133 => -0.2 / 35.7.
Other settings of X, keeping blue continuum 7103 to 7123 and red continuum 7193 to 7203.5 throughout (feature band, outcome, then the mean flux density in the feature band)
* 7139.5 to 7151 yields 0.4 angstroms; 34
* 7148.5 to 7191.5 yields 0.7 angstroms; 34.4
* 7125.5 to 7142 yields 0.0 angstroms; 35.2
